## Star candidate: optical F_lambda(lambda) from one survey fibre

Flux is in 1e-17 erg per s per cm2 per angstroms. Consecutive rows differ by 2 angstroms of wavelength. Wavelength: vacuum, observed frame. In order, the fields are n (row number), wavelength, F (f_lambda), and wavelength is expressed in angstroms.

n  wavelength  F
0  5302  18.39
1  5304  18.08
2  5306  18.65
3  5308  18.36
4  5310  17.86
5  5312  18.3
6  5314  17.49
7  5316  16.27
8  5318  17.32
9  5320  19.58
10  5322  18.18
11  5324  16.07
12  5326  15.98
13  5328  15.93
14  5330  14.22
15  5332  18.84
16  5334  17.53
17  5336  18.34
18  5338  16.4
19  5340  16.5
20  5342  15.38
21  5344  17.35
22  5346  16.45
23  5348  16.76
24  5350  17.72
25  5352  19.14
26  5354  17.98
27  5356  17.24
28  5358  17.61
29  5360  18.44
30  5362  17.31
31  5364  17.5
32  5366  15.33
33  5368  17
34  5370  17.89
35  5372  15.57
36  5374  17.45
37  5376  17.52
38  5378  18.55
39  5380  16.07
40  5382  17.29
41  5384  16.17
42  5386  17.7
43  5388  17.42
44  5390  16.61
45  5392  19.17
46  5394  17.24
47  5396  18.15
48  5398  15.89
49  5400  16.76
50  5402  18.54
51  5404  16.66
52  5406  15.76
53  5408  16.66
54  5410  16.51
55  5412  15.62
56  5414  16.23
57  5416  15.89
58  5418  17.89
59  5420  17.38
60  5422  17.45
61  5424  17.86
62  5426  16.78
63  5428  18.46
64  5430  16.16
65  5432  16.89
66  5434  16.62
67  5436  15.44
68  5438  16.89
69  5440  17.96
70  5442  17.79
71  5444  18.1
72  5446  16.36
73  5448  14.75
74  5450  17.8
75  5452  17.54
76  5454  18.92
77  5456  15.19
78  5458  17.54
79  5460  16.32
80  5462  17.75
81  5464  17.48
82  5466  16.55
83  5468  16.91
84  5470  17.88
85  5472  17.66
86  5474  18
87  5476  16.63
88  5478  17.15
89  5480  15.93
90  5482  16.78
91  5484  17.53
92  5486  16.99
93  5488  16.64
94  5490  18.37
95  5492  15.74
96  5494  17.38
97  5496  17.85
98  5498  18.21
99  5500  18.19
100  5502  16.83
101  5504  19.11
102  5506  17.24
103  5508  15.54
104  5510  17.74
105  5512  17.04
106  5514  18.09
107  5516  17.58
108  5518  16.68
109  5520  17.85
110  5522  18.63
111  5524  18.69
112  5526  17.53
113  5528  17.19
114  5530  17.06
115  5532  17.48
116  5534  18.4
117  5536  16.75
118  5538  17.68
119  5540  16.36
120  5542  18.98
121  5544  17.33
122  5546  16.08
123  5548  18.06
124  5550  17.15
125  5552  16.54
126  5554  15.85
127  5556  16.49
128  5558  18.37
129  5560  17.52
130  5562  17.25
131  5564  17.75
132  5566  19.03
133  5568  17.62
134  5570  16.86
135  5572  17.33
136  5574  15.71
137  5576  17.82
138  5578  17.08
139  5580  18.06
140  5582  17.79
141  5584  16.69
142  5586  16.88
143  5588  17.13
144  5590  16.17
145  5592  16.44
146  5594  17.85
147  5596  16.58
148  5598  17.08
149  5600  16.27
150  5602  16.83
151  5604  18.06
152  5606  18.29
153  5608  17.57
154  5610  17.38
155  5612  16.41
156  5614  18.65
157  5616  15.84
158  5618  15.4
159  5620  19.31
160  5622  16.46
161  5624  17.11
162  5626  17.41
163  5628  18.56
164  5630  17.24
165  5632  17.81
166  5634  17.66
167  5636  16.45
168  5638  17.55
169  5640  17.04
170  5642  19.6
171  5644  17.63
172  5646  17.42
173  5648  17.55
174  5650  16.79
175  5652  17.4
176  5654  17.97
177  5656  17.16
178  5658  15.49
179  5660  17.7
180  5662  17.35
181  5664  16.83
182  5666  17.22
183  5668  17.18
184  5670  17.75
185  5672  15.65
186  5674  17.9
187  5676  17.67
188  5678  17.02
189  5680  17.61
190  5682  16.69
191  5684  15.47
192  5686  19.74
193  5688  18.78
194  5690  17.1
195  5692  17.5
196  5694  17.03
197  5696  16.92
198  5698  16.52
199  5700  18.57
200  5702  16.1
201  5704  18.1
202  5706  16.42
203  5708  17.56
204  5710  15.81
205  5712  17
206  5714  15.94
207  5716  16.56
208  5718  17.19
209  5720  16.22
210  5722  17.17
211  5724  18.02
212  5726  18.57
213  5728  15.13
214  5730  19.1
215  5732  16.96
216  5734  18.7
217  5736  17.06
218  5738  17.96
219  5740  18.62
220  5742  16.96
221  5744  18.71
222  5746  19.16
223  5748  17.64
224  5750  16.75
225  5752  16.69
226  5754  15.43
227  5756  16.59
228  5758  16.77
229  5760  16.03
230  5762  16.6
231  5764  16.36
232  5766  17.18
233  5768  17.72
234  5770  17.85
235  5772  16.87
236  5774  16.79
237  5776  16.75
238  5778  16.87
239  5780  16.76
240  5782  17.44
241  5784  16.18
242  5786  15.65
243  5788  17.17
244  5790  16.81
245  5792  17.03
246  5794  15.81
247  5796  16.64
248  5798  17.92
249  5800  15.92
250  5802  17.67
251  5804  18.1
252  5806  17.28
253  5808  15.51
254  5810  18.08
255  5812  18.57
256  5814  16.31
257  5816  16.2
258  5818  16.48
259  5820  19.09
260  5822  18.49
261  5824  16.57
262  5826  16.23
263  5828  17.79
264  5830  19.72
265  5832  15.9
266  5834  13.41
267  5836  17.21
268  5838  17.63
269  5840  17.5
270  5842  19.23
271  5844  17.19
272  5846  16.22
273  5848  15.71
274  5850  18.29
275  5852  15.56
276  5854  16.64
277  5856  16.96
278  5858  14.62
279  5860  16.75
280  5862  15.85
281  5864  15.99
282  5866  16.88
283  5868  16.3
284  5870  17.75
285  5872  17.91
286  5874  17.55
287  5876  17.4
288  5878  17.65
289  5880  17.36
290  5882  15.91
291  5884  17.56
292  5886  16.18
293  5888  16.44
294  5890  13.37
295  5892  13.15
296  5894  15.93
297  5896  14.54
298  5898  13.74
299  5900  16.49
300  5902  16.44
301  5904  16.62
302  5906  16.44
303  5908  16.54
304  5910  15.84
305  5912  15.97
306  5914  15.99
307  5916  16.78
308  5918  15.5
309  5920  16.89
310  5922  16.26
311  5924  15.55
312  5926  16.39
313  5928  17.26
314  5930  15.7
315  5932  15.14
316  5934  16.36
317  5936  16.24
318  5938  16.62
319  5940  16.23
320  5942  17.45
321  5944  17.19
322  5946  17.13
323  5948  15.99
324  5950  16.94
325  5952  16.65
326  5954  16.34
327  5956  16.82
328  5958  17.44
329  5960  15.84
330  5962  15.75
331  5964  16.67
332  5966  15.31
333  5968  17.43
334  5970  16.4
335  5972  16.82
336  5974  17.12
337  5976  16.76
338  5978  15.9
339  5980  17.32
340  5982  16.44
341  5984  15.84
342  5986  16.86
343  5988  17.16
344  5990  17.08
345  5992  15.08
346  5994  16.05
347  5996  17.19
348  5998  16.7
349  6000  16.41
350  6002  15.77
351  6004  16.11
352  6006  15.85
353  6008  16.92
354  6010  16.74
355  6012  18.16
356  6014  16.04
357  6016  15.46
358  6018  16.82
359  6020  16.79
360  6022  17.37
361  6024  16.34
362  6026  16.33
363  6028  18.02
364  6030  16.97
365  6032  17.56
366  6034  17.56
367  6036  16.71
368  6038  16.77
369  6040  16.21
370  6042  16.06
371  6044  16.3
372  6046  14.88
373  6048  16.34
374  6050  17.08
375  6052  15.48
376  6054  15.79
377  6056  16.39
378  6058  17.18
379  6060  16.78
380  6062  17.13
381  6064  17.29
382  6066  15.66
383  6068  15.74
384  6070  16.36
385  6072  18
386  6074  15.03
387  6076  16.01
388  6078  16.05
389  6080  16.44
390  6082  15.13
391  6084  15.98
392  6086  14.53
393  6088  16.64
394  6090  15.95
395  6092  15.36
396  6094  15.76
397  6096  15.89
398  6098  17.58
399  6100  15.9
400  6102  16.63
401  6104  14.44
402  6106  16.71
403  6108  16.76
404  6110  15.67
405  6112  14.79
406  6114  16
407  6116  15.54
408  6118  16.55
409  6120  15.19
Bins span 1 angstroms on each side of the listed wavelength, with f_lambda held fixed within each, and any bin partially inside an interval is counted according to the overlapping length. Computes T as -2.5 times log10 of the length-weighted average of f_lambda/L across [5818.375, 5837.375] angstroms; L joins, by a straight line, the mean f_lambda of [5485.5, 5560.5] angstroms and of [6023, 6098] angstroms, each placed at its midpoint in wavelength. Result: -0.02 mag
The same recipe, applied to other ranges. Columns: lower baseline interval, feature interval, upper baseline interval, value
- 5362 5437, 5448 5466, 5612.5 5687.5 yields 0.00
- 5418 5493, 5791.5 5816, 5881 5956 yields -0.04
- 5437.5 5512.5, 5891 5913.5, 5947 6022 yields 0.07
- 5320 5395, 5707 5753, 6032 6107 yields -0.04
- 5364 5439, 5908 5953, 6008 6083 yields 0.01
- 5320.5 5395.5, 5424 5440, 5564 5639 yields 0.02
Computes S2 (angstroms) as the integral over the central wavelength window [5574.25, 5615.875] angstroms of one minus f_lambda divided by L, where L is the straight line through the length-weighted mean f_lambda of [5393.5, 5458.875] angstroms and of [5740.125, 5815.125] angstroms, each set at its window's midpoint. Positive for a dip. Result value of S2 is -0.5 angstroms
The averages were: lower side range 17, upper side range 17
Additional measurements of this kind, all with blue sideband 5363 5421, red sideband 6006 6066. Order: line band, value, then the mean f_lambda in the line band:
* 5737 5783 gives -1.00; 17.2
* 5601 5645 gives -1.59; 17.5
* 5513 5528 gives -0.80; 17.8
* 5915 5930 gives 0.33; 16.3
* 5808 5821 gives -0.43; 17.3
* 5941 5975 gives 0.04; 16.7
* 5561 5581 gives -0.67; 17.5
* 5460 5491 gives -0.46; 17.2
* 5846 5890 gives 0.24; 16.6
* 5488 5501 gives -0.48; 17.5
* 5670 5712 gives -0.98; 17.2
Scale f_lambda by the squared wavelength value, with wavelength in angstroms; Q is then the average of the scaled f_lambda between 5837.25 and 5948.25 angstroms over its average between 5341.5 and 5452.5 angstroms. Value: 1.14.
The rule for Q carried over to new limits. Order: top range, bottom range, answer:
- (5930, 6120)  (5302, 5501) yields 1.19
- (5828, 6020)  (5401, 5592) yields 1.11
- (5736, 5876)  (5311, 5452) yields 1.16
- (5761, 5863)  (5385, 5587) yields 1.10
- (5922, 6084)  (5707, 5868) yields 1.04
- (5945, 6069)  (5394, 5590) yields 1.15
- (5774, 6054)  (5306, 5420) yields 1.18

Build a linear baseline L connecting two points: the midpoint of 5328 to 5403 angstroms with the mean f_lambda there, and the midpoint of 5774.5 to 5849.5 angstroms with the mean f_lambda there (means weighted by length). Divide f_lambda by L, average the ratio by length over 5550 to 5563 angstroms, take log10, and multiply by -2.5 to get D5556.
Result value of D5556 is 0.007 mag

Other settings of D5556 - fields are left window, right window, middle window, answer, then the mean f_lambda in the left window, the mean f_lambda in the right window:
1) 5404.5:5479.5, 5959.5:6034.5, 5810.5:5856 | -0.024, 17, 16.6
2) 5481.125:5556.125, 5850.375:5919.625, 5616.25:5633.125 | -0.019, 17.4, 16.2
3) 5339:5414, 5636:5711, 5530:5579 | -0.006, 17.1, 17.3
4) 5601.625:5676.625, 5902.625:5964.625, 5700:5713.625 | 0.014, 17.4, 16.4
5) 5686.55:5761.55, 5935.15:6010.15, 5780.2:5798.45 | 0.022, 17.2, 16.5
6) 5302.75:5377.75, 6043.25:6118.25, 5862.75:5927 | 0.011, 17.3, 16.1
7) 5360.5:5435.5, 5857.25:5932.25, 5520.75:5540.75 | -0.050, 17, 16.2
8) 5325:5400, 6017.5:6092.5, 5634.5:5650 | -0.046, 17.1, 16.4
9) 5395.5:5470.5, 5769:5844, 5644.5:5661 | -0.011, 17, 17.1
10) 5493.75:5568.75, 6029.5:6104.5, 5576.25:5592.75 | 0.019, 17.5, 16.3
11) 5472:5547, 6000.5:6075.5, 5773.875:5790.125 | 0.016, 17.4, 16.5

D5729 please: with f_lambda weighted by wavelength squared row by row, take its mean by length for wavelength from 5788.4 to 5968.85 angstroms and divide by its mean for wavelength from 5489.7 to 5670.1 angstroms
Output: 1.06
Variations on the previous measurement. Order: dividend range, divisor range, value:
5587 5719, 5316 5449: 1.11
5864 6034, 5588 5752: 1.05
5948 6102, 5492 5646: 1.11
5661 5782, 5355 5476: 1.12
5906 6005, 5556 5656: 1.07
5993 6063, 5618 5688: 1.08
